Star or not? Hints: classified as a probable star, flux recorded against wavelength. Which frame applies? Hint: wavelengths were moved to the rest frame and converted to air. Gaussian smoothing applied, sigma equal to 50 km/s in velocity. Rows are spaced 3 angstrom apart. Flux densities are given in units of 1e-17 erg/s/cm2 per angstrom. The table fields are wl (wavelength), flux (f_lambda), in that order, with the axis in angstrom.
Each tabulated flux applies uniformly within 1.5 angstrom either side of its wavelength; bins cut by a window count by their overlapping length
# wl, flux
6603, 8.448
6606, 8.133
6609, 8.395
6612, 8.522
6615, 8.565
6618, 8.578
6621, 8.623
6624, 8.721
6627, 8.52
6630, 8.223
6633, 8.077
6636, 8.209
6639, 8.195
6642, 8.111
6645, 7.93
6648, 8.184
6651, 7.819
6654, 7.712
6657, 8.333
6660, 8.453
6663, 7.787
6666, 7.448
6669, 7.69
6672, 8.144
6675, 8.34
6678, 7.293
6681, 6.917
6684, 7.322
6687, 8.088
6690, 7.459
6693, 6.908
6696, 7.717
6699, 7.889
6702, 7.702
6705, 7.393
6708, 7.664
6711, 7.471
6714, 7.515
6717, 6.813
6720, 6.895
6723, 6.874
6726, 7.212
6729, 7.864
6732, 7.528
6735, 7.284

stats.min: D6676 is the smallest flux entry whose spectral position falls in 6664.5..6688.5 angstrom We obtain 6.917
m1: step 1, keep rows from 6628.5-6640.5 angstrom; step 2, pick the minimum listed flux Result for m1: 8.077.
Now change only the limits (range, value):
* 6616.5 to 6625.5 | 8.578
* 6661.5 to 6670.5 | 7.448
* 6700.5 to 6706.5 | 7.393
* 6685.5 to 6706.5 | 6.908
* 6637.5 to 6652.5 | 7.819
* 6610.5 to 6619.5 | 8.522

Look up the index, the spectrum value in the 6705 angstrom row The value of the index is 7.393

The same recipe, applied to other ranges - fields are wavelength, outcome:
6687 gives 8.088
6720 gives 6.895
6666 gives 7.448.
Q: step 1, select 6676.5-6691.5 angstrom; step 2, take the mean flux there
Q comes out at 7.42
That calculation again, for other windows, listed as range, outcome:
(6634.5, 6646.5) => 8.11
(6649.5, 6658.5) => 7.95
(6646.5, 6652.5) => 8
